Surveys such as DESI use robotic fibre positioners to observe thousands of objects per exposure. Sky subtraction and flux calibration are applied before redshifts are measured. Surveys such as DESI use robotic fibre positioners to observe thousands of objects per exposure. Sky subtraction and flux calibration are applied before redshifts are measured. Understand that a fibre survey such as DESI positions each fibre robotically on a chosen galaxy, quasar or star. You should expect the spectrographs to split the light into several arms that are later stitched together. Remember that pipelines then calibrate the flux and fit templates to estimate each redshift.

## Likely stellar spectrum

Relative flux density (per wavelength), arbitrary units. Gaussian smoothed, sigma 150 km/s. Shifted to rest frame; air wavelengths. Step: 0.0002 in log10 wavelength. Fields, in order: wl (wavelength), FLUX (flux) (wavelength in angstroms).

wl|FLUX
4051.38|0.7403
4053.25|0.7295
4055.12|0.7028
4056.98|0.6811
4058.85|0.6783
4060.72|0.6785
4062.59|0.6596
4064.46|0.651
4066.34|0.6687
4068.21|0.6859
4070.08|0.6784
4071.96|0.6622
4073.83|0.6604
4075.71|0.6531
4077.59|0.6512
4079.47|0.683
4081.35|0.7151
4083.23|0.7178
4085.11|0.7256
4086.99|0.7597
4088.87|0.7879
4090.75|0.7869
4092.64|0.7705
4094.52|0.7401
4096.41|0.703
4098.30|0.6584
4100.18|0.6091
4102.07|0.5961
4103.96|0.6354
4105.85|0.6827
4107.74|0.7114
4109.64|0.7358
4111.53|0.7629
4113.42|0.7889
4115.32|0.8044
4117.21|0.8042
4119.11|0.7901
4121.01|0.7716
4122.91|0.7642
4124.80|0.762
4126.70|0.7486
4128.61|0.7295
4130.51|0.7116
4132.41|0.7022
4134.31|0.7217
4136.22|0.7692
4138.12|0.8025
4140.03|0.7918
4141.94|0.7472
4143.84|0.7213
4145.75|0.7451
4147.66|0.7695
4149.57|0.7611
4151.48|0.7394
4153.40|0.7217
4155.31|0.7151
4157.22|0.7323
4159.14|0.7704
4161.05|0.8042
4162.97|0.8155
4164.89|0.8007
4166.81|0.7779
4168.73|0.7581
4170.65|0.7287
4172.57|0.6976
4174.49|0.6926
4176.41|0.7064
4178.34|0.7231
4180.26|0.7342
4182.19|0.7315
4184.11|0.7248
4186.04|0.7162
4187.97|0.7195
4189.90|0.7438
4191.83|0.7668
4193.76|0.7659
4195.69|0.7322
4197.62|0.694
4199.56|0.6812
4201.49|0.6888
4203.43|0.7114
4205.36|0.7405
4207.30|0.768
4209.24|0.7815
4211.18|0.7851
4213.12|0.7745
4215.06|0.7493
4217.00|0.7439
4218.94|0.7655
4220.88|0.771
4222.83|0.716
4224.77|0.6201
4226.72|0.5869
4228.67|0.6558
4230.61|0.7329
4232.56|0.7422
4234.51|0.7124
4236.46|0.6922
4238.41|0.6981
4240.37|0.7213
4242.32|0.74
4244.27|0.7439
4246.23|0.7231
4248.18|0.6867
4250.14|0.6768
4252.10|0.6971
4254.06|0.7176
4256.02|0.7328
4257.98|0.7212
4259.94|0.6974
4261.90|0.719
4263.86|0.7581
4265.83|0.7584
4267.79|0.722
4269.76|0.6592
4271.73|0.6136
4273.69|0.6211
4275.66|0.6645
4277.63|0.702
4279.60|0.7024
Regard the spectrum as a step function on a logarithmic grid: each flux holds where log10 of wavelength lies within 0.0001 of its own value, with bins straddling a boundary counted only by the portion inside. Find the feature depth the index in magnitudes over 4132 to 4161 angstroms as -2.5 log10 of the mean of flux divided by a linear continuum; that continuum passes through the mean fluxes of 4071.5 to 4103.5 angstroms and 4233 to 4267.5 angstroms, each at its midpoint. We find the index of -0.07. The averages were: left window 0.698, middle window 0.75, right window 0.718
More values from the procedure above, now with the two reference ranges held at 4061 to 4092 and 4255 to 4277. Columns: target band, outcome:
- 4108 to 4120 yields -0.12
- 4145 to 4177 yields -0.08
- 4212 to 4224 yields -0.08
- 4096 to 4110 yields 0.06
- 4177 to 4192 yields -0.05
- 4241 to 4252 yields -0.02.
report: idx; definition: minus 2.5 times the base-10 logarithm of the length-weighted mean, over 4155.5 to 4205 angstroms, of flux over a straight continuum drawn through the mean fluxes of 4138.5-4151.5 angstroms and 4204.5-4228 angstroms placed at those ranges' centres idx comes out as 0.01 mag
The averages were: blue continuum 0.757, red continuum 0.732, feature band 0.736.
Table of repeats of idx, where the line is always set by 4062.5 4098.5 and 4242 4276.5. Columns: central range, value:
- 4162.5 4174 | -0.08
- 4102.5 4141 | -0.07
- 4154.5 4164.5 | -0.10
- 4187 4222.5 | -0.06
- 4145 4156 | -0.06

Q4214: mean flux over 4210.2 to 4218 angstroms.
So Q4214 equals 0.764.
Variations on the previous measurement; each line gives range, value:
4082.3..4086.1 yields 0.723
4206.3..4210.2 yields 0.774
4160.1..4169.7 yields 0.791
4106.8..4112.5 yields 0.737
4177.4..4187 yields 0.726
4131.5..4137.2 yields 0.732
